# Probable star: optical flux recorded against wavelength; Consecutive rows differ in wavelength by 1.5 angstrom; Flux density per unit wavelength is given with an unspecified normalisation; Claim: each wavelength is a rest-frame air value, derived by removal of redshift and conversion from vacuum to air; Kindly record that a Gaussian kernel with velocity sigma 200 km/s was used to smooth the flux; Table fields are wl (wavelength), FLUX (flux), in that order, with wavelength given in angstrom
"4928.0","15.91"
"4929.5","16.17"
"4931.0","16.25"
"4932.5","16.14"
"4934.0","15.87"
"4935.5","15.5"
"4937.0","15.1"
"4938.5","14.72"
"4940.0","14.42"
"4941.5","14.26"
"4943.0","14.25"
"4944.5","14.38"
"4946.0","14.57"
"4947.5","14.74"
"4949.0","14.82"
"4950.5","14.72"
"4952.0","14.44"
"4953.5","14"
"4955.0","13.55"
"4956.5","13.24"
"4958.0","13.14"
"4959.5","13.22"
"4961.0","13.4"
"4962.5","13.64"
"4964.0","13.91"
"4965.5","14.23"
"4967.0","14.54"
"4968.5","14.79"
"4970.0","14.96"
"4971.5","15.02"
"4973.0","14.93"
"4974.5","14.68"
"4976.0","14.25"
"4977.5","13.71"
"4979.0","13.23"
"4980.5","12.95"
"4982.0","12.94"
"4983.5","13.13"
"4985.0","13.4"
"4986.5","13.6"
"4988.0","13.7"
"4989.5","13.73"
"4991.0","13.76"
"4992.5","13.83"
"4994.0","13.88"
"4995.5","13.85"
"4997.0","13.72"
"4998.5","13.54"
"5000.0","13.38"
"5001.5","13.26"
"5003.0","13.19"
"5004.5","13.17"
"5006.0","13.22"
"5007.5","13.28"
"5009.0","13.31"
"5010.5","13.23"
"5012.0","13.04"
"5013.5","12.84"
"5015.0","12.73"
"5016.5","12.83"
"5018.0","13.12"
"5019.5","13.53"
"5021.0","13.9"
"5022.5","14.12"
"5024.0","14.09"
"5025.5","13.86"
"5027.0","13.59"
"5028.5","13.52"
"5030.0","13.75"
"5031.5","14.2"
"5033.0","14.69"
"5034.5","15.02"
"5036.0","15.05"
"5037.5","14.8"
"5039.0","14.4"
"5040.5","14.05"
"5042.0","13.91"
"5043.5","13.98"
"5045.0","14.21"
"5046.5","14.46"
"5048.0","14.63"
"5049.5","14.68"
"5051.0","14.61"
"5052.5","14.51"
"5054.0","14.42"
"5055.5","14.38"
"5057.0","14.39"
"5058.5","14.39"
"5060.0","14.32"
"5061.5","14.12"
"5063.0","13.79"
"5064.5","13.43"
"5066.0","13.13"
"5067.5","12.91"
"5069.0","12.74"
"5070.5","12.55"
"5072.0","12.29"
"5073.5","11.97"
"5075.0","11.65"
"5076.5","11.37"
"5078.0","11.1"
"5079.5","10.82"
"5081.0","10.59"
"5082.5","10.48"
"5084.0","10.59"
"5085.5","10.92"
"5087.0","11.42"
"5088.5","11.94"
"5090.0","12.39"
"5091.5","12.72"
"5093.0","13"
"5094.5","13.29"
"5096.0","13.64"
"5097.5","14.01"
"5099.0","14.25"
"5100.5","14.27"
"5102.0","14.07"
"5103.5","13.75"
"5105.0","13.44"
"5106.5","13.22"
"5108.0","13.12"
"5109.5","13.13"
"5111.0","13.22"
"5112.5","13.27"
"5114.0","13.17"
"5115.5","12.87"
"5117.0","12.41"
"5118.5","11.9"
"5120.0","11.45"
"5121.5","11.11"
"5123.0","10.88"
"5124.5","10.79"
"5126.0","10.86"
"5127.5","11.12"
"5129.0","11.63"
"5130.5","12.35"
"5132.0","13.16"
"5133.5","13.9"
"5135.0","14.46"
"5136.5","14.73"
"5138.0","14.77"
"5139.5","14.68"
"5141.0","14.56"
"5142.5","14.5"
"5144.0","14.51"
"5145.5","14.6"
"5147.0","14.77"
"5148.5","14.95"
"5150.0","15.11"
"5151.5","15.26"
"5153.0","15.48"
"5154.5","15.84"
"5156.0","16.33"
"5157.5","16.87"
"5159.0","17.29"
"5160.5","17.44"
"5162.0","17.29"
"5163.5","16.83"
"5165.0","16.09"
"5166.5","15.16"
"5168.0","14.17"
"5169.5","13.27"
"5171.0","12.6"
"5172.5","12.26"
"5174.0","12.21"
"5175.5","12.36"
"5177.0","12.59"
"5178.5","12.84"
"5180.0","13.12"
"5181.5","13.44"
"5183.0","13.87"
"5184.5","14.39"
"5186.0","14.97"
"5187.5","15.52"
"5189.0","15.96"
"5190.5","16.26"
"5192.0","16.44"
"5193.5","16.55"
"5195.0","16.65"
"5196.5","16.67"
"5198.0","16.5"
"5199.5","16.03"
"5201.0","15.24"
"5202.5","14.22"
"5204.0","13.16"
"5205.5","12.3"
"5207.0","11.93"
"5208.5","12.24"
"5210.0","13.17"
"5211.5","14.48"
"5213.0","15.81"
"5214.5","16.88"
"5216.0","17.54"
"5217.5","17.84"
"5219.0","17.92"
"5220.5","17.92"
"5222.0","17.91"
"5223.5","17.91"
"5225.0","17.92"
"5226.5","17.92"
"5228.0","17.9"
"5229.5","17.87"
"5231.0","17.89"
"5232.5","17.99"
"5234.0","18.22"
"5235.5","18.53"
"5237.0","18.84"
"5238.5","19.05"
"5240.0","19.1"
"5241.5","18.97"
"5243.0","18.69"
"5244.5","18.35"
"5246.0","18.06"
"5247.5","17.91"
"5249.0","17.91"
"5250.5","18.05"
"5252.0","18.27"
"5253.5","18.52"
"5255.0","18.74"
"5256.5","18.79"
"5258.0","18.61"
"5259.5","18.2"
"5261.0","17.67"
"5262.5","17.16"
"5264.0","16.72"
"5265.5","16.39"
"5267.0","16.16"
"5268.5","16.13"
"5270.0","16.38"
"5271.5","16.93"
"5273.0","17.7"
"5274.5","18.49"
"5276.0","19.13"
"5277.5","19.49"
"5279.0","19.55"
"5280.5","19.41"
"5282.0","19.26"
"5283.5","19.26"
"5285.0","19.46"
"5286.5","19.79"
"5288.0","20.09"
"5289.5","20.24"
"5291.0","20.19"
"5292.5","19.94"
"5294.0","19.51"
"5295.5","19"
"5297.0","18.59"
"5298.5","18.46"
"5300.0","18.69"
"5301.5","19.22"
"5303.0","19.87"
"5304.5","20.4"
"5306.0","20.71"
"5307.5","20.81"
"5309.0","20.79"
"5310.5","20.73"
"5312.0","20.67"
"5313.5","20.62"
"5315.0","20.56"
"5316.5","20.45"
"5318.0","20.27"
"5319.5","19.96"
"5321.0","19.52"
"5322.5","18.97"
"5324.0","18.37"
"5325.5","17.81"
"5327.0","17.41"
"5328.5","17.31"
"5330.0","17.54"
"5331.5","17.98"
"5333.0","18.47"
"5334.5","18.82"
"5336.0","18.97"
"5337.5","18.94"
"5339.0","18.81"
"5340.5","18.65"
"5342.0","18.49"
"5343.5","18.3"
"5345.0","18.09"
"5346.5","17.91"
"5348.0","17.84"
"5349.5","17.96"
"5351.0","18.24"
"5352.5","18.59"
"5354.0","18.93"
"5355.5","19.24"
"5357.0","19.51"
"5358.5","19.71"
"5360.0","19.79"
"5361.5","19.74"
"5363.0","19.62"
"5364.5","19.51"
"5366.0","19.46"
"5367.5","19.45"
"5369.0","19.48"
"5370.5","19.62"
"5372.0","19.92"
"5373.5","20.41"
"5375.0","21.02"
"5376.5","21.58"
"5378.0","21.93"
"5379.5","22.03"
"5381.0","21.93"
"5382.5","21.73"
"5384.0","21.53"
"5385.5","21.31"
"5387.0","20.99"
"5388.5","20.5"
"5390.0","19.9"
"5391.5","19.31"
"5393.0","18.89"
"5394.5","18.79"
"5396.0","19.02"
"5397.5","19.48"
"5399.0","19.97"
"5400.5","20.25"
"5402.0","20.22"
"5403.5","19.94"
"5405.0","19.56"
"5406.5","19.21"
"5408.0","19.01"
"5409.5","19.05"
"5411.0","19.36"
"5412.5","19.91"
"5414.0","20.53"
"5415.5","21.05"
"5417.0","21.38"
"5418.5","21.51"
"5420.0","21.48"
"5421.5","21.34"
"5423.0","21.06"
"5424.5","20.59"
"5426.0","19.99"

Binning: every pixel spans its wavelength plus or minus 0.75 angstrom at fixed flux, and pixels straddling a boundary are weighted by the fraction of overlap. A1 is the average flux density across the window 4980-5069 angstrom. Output 13.8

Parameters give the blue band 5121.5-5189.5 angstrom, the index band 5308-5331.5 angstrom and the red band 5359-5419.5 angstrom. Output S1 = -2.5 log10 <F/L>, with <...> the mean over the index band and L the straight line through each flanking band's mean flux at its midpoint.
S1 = -0.06 mag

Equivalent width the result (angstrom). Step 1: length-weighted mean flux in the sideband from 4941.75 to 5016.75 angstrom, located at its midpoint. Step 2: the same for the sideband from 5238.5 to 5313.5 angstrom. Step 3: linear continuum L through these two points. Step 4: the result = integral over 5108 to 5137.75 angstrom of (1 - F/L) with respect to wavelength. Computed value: 6.8 angstrom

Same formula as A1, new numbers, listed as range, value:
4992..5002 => 13.6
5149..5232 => 15.5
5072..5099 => 12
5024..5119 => 13.3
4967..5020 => 13.6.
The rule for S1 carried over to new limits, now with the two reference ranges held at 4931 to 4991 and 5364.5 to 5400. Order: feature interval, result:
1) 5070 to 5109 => 0.281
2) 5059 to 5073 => 0.187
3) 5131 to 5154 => 0.155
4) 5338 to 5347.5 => 0.079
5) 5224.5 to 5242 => -0.010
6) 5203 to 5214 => 0.309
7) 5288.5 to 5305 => -0.020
